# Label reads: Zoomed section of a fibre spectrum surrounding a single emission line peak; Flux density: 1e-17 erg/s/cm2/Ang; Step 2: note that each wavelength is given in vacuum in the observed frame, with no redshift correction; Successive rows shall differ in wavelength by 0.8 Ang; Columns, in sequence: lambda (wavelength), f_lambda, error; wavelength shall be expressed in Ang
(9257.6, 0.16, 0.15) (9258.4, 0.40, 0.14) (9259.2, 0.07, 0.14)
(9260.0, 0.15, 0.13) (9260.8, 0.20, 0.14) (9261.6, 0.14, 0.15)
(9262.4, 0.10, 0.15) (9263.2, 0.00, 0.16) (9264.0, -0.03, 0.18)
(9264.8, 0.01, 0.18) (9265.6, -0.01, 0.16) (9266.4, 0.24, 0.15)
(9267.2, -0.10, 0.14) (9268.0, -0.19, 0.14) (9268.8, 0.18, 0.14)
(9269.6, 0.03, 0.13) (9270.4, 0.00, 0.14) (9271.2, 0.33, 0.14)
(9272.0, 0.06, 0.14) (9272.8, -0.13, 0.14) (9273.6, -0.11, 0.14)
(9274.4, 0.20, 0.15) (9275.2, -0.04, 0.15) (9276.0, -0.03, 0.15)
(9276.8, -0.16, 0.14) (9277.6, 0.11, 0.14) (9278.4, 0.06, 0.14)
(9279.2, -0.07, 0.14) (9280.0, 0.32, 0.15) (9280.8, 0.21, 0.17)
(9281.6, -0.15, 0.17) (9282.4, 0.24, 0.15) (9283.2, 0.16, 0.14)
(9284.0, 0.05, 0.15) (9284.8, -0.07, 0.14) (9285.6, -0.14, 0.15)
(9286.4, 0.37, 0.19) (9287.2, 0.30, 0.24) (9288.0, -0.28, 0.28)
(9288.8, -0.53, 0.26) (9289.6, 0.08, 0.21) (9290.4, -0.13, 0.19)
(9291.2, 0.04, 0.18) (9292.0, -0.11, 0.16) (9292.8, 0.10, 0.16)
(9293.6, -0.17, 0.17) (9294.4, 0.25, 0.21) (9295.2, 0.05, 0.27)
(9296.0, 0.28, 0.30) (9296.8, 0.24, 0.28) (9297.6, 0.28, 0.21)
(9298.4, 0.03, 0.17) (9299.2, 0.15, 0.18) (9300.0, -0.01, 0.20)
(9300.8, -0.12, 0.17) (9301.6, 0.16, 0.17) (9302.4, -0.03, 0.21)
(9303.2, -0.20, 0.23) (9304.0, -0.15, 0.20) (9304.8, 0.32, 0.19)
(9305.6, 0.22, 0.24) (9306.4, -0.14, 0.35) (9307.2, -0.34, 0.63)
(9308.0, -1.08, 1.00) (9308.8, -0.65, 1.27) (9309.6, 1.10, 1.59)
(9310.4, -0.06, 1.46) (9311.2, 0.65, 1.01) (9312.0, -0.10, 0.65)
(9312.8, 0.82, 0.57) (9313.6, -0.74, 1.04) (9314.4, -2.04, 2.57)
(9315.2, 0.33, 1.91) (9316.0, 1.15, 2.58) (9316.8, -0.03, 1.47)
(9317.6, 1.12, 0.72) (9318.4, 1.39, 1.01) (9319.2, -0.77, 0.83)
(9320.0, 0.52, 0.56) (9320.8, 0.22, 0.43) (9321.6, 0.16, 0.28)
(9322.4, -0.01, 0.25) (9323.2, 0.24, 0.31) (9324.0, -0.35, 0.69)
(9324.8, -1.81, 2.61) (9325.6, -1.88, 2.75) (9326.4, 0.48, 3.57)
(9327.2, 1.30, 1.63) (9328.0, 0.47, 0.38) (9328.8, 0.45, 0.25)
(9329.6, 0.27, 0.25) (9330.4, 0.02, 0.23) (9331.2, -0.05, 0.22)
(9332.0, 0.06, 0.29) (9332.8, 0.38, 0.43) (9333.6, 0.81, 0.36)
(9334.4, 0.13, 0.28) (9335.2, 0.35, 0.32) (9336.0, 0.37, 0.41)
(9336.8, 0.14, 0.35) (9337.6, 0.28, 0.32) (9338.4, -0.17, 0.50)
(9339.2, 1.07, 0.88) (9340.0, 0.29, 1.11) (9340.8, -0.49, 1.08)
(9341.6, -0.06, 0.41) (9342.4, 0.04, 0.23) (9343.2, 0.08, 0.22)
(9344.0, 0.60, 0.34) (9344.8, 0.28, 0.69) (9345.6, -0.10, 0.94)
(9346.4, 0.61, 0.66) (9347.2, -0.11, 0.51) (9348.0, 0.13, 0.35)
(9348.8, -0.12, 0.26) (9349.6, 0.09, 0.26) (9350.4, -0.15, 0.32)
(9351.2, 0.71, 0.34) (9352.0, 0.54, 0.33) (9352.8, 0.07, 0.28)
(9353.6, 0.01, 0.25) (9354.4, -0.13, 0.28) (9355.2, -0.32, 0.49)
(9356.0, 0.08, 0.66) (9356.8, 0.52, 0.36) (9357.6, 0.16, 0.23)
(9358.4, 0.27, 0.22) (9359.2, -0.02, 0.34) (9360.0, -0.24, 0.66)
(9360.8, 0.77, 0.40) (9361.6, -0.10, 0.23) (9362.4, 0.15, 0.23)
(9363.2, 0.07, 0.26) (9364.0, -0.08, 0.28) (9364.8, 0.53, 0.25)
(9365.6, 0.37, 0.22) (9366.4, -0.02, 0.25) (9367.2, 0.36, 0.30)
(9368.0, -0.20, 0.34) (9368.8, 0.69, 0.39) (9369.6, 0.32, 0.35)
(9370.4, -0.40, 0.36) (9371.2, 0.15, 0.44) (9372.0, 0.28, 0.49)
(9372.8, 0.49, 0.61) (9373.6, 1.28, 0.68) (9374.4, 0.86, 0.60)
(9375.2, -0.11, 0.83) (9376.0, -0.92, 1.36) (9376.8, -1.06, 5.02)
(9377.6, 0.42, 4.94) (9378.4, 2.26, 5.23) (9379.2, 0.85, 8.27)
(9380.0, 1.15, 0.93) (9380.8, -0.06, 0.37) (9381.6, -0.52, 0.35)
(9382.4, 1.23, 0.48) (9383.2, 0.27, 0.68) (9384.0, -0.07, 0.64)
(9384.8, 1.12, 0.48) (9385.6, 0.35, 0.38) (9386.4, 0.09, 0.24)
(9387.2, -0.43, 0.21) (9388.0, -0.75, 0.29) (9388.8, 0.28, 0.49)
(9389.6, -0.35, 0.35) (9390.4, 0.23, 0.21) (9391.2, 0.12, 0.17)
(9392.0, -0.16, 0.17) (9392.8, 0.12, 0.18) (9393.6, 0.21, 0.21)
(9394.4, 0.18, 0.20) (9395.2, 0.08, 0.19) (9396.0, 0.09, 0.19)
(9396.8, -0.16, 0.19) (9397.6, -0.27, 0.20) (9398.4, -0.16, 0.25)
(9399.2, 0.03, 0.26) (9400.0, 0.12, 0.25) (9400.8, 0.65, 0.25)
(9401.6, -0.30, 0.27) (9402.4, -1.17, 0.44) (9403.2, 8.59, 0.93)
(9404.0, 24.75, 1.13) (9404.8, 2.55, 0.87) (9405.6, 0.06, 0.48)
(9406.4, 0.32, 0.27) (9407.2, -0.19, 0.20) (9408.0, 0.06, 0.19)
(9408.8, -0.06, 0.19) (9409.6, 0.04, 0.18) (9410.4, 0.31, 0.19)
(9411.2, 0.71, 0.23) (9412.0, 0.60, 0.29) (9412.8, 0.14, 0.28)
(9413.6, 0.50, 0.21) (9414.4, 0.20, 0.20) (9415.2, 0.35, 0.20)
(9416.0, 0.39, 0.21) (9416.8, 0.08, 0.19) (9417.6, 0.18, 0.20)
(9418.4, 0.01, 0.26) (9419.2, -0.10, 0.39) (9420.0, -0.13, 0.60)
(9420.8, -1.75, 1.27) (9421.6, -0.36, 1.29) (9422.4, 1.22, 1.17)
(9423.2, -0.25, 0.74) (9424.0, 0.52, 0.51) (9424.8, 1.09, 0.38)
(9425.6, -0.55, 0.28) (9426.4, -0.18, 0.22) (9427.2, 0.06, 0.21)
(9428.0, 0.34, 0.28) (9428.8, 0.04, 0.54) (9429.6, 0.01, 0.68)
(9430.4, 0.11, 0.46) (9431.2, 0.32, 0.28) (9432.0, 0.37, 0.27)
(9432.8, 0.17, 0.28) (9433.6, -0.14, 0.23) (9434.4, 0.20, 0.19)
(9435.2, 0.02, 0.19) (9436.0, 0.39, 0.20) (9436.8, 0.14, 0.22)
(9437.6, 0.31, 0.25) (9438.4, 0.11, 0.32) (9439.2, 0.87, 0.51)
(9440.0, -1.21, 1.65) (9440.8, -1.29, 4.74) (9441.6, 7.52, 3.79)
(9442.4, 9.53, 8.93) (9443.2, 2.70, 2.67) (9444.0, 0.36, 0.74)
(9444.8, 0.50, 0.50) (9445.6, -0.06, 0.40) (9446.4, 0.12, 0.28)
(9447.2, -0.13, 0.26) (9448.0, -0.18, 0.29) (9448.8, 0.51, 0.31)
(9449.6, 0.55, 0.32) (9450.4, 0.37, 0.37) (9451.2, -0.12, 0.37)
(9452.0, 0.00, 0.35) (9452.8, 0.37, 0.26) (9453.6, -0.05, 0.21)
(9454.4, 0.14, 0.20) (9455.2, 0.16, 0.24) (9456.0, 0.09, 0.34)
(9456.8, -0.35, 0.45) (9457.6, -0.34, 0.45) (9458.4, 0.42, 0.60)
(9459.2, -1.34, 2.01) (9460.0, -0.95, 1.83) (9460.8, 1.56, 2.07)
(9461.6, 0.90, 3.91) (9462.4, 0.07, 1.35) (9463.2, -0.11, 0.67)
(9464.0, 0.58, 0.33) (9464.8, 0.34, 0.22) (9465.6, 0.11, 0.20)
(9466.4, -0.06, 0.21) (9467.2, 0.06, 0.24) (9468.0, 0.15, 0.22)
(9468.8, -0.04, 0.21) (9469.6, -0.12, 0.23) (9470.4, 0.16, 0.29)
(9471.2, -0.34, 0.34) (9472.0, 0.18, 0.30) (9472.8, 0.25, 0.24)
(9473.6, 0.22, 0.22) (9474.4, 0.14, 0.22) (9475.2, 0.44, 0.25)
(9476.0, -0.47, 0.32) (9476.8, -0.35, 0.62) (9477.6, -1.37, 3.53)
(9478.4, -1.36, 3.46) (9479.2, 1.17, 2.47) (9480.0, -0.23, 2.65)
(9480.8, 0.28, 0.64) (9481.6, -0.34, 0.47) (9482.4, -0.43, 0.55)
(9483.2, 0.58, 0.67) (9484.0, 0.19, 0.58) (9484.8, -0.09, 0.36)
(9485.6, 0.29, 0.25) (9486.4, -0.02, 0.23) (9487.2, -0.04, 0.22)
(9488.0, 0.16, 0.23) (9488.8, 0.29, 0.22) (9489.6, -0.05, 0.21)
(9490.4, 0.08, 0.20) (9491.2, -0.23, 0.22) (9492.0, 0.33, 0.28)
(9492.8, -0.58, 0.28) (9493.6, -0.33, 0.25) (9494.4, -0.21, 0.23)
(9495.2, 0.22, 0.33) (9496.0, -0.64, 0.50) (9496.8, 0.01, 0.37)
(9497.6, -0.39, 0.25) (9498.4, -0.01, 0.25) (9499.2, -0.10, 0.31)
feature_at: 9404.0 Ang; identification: [O III]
